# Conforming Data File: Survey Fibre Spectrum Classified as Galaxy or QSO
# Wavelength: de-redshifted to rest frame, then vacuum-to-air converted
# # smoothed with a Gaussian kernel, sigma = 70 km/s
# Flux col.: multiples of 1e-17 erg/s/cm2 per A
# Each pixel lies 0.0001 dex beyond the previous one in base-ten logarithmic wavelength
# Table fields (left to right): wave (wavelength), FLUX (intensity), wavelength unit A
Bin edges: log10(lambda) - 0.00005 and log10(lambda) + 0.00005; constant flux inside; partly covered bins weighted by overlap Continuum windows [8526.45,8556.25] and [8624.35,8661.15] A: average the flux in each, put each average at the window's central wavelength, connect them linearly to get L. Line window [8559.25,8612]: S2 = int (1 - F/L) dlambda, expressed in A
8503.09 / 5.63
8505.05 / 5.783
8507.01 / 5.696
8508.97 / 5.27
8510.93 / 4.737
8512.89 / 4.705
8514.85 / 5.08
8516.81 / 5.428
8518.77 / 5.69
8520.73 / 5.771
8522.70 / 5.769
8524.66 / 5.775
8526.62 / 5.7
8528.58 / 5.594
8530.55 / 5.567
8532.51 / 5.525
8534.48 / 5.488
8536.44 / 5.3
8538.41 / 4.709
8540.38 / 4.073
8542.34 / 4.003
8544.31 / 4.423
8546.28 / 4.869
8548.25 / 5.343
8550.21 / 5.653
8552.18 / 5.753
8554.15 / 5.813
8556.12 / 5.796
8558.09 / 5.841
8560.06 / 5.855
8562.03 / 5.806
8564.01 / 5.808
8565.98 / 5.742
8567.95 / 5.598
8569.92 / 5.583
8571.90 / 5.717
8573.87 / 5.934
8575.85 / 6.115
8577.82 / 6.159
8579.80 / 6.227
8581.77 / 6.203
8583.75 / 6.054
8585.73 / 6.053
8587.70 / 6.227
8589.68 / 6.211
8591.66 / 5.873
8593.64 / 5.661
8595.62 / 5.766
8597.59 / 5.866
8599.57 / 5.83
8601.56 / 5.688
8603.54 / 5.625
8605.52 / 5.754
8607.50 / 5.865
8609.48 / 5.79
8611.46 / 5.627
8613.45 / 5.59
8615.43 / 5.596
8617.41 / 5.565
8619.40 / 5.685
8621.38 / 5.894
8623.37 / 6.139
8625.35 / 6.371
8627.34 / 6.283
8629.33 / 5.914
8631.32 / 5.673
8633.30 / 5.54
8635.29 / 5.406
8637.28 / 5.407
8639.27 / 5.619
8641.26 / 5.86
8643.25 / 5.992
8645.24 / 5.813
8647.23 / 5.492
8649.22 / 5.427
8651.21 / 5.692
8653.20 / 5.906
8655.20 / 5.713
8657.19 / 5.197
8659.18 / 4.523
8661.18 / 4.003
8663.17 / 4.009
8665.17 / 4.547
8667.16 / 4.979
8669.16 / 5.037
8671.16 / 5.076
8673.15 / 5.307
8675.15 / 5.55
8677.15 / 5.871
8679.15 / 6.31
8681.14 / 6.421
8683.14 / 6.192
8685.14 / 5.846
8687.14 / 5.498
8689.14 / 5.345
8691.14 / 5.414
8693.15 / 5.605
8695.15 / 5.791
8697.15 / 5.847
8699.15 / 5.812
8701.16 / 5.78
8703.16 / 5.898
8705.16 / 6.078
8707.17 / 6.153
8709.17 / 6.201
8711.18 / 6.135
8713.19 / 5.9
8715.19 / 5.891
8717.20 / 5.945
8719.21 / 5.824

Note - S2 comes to -4.9 A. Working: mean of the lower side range 5.2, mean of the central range 5.88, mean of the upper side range 5.61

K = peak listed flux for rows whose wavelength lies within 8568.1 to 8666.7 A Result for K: 6.371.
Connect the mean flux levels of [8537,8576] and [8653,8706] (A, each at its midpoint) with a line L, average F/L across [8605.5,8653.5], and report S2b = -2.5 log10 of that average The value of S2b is -0.06 mag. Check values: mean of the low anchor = 5.41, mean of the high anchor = 5.46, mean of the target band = 5.75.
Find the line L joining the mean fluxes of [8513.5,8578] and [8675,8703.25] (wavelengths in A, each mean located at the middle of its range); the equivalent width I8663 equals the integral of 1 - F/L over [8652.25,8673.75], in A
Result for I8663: 3.1 A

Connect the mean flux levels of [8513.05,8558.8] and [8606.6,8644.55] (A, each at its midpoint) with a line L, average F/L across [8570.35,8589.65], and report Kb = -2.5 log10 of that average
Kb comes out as -0.10 mag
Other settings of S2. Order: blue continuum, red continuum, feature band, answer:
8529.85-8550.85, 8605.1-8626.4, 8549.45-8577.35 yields -3.0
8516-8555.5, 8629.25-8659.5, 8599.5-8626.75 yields -1.4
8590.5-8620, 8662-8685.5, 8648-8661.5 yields 0.5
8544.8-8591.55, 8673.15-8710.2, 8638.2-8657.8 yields 0.5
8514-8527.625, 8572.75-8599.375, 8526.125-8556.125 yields 2.8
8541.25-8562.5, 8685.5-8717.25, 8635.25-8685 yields 2.4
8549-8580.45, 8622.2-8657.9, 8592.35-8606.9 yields 0.1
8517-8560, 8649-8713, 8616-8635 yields -1.4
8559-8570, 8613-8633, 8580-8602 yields -0.6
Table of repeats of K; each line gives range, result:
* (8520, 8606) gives 6.227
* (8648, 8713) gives 6.421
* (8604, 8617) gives 5.865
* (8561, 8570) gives 5.808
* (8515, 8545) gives 5.775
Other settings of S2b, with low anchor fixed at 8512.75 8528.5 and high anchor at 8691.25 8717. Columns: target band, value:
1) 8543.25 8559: 0.03 mag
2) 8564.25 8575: -0.02 mag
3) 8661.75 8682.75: 0.10 mag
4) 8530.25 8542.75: 0.13 mag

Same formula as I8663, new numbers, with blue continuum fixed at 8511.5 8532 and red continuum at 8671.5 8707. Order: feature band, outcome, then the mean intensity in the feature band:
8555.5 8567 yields -0.50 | 5.81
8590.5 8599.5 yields -0.29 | 5.81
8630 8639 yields 0.26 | 5.53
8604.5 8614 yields -0.14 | 5.73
